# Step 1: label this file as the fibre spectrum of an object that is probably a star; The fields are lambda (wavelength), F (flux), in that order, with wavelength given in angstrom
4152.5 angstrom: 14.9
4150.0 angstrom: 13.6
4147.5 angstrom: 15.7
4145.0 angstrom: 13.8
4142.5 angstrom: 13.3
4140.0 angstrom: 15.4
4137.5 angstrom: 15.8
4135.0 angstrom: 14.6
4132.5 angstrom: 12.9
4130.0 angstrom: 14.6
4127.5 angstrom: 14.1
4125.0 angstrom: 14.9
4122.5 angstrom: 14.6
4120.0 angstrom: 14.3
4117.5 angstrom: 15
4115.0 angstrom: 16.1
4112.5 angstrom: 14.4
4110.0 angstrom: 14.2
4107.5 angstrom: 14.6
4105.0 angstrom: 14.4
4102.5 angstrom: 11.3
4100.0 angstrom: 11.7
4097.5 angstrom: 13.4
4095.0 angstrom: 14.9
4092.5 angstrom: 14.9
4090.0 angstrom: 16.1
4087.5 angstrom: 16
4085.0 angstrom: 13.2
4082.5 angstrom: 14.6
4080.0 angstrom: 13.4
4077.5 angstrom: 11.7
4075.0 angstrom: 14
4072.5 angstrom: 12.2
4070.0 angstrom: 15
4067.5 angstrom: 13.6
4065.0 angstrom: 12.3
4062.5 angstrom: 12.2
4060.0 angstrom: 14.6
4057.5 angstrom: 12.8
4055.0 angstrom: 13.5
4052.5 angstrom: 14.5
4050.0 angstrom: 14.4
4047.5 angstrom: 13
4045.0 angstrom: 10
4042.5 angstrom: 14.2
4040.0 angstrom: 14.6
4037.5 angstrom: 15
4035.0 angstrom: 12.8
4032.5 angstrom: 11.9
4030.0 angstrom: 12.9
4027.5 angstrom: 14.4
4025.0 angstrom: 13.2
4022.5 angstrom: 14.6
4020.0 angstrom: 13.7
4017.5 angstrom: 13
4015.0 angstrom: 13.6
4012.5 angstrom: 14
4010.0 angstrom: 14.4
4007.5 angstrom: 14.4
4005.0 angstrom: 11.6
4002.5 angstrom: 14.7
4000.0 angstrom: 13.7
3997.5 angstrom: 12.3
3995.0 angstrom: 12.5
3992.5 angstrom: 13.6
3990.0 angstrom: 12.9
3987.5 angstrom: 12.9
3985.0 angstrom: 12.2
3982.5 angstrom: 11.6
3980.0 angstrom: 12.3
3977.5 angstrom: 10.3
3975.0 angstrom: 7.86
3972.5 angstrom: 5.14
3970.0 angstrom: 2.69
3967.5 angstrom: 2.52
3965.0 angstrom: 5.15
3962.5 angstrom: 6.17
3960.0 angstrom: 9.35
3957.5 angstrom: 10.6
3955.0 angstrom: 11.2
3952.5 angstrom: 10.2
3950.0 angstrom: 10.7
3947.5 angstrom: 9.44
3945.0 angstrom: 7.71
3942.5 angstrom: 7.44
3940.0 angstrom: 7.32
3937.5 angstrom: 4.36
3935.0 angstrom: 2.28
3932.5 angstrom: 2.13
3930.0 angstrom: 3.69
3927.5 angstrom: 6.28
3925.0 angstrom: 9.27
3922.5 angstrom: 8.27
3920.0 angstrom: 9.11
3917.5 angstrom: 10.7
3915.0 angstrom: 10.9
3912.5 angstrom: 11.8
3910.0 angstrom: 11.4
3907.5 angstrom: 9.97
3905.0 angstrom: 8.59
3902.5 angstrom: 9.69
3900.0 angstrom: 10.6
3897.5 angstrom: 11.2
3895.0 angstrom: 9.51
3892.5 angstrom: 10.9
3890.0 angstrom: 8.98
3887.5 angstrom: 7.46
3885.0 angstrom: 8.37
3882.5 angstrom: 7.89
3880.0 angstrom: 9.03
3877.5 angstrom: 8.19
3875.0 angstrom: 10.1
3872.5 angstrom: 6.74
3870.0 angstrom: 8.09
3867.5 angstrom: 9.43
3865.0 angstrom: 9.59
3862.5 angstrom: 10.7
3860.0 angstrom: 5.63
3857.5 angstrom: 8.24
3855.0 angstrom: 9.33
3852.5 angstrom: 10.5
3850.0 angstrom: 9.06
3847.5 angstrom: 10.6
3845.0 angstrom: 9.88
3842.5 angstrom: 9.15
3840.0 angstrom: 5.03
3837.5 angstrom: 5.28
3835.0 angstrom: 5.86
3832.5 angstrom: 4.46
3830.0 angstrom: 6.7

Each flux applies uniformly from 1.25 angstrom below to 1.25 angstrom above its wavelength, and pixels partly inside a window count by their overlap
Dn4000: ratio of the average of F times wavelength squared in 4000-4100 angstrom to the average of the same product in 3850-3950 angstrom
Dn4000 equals 1.7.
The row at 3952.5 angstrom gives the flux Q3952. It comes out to 10.2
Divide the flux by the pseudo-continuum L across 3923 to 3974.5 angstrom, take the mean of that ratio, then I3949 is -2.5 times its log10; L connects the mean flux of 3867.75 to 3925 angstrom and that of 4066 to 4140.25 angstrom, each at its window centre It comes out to 0.50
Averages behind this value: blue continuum 9.43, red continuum 14.2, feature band 6.72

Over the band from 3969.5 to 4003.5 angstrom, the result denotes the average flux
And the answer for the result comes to 11.2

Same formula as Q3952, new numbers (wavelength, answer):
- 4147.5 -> 15.7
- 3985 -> 12.2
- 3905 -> 8.59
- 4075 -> 14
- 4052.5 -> 14.5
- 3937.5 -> 4.36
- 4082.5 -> 14.6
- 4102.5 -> 11.3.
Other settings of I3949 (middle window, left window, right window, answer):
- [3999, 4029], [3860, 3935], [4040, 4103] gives -0.15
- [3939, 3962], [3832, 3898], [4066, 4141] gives 0.14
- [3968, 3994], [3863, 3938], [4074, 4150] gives 0.09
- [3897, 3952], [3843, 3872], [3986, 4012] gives 0.31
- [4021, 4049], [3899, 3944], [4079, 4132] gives -0.13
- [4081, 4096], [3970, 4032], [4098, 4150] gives -0.09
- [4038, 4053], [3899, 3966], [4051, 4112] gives -0.09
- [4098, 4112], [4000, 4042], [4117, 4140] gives 0.08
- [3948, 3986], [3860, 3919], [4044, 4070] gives 0.30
